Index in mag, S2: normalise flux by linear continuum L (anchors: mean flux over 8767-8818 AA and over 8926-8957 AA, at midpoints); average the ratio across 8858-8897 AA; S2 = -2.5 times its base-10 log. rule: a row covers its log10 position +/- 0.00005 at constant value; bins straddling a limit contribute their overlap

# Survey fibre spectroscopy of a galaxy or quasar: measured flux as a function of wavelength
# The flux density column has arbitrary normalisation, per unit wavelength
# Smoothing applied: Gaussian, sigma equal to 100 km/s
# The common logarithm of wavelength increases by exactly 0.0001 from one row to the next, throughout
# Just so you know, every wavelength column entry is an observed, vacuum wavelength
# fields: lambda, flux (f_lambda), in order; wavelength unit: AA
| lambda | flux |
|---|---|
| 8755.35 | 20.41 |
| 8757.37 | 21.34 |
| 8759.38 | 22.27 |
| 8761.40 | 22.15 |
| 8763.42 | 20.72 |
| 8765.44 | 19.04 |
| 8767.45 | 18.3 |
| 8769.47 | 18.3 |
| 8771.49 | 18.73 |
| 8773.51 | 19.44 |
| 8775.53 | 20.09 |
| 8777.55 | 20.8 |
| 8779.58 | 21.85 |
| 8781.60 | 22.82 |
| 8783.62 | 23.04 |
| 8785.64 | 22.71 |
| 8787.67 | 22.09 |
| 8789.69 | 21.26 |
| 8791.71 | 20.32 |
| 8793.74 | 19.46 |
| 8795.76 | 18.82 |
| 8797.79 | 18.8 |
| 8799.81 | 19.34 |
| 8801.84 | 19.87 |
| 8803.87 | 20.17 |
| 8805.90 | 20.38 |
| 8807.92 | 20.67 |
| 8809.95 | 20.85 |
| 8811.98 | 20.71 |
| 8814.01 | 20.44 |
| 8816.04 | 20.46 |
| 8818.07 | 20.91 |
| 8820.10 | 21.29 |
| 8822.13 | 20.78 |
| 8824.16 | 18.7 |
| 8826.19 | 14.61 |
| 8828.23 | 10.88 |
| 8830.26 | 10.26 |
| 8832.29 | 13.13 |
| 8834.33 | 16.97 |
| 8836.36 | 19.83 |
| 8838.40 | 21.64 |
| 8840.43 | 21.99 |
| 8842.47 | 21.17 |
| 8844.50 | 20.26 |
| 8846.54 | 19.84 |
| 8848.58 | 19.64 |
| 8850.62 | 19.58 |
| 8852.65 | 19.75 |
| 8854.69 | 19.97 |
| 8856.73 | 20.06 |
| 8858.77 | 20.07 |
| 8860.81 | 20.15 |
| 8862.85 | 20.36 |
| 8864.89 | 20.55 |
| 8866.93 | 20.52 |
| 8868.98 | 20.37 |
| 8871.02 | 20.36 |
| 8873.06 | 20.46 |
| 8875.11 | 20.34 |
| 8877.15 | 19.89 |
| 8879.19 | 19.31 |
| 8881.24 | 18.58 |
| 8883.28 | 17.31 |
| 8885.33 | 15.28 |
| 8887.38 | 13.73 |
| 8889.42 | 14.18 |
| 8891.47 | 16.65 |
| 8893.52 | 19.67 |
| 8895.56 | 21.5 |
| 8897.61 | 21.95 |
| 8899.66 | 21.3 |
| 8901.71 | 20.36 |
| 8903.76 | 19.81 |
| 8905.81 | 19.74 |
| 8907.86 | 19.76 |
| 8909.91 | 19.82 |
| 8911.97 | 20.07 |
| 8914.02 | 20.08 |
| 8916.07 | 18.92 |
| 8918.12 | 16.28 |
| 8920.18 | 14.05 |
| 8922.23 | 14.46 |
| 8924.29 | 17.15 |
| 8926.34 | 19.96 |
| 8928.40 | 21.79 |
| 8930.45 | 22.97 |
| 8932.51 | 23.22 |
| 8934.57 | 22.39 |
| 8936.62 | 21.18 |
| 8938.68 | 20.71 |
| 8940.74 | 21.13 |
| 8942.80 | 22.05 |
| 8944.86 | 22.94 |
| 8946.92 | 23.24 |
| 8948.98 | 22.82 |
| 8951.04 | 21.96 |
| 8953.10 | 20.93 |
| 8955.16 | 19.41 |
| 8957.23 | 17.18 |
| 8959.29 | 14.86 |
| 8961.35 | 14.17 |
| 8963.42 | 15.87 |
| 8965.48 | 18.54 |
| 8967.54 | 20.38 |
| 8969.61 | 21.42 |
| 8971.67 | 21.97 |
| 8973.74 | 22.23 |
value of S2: 0.12 mag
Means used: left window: 20.4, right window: 21.7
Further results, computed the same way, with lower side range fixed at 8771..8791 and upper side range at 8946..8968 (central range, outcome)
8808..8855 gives 0.098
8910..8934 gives 0.020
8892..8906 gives -0.042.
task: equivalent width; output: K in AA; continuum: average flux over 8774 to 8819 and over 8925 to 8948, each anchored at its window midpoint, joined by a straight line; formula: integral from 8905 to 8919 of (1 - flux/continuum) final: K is 1.6 AA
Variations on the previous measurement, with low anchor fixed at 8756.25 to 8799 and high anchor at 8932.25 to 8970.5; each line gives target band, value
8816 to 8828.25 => 1.09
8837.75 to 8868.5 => 0.07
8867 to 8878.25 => 0.03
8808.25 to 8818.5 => -0.08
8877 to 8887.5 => 1.49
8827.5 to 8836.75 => 2.95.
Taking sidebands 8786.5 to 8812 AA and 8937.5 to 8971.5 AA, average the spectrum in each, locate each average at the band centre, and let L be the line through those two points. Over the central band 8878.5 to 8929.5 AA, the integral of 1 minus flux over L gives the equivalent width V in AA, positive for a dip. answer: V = 3.9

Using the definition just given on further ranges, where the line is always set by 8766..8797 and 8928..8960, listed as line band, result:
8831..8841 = 1.16 AA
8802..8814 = 0.07 AA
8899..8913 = 0.64 AA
